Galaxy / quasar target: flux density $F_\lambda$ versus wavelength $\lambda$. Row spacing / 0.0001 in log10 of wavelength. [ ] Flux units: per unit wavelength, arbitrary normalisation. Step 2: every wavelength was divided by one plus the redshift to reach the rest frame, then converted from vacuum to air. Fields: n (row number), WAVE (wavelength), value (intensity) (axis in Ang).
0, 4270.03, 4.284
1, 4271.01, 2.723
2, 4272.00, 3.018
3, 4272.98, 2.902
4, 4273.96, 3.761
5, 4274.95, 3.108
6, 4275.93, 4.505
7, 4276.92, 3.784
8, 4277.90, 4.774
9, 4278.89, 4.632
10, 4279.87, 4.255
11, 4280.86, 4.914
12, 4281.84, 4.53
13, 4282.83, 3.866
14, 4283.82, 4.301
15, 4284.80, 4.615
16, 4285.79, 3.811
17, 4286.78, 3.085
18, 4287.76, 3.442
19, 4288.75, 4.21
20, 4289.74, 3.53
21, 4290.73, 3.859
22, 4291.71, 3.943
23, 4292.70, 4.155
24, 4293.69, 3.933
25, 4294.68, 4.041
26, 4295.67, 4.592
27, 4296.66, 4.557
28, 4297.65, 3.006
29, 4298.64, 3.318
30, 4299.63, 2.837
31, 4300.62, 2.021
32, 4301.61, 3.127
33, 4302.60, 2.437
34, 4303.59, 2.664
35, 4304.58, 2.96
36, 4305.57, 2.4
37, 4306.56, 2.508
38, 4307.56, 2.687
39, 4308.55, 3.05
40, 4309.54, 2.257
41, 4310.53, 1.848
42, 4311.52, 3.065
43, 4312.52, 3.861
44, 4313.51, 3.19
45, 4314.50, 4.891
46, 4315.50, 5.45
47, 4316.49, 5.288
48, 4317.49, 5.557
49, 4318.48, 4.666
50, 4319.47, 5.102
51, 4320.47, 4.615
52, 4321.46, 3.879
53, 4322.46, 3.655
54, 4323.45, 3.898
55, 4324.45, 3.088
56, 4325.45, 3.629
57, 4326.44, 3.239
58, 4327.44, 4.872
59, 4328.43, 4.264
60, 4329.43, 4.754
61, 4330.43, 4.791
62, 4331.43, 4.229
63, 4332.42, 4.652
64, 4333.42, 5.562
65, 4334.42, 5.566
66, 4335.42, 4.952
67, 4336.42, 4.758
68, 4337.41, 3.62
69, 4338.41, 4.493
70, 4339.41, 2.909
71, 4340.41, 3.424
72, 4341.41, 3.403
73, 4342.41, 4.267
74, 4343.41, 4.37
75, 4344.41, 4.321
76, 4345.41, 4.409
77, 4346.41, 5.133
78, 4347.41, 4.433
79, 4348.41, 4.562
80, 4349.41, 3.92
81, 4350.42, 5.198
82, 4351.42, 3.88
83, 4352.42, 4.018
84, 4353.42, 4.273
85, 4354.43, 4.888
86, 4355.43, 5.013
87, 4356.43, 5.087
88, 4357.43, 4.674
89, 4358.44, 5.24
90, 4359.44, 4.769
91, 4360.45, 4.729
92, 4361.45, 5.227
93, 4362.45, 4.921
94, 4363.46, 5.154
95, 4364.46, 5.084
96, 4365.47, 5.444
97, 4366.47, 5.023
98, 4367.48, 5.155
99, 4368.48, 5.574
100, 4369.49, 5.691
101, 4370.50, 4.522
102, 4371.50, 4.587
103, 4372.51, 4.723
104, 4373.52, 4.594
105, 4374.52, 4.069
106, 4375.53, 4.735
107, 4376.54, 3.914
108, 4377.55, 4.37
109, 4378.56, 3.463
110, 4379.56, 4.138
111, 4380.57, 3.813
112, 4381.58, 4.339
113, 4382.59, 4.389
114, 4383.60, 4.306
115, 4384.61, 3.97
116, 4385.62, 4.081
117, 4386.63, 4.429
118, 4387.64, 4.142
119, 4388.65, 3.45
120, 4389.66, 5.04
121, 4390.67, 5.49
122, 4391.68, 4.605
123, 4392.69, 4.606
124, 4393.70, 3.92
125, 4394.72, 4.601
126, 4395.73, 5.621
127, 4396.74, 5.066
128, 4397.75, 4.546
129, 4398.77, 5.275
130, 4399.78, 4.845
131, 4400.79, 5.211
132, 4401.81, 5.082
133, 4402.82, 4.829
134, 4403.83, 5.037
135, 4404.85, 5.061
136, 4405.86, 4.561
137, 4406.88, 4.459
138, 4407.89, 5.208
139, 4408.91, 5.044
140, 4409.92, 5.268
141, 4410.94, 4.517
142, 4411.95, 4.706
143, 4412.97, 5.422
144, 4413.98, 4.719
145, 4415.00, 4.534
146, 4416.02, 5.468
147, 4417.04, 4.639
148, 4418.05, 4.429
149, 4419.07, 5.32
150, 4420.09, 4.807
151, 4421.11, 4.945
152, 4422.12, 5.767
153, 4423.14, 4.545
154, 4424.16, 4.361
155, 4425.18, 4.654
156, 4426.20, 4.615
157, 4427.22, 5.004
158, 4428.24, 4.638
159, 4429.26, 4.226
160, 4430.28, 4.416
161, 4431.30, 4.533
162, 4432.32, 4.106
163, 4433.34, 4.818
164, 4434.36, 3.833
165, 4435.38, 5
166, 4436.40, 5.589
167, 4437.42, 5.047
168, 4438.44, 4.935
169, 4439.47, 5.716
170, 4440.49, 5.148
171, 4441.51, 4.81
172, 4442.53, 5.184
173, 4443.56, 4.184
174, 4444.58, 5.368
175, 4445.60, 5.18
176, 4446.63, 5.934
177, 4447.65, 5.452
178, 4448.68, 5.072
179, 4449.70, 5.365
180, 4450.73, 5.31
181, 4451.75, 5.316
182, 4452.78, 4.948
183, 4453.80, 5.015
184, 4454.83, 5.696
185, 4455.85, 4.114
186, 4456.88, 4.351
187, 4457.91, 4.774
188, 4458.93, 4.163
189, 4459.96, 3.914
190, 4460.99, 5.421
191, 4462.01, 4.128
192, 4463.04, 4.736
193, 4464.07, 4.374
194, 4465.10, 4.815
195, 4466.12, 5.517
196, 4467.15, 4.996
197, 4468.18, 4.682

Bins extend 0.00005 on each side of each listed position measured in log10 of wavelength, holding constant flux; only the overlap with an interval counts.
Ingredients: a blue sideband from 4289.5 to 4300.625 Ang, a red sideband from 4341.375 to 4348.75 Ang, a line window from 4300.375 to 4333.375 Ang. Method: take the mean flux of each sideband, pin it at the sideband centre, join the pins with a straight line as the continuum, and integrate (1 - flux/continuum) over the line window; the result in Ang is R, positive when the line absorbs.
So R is 2.39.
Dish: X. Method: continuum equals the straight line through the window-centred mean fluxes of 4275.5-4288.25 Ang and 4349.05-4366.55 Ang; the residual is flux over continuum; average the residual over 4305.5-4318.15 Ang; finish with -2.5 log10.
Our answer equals 0.23 mag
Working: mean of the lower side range 4.19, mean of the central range 3.6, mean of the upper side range 4.81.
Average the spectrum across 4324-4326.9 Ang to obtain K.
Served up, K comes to 3.33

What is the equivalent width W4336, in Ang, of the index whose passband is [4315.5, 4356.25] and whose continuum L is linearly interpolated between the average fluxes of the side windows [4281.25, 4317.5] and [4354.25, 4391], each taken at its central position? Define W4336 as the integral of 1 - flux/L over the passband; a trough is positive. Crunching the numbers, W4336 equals -3.1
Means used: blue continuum 3.57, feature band 4.41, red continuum 4.65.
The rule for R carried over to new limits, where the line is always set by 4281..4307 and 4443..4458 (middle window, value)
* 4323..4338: -1.9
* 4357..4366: -1.8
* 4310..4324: -1.6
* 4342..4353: -0.9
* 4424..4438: 0.7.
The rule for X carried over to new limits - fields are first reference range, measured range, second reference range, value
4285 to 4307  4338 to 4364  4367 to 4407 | -0.09 mag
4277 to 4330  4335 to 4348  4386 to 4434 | -0.01 mag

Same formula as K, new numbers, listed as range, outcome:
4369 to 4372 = 4.93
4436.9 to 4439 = 5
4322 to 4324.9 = 3.55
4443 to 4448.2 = 5.21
